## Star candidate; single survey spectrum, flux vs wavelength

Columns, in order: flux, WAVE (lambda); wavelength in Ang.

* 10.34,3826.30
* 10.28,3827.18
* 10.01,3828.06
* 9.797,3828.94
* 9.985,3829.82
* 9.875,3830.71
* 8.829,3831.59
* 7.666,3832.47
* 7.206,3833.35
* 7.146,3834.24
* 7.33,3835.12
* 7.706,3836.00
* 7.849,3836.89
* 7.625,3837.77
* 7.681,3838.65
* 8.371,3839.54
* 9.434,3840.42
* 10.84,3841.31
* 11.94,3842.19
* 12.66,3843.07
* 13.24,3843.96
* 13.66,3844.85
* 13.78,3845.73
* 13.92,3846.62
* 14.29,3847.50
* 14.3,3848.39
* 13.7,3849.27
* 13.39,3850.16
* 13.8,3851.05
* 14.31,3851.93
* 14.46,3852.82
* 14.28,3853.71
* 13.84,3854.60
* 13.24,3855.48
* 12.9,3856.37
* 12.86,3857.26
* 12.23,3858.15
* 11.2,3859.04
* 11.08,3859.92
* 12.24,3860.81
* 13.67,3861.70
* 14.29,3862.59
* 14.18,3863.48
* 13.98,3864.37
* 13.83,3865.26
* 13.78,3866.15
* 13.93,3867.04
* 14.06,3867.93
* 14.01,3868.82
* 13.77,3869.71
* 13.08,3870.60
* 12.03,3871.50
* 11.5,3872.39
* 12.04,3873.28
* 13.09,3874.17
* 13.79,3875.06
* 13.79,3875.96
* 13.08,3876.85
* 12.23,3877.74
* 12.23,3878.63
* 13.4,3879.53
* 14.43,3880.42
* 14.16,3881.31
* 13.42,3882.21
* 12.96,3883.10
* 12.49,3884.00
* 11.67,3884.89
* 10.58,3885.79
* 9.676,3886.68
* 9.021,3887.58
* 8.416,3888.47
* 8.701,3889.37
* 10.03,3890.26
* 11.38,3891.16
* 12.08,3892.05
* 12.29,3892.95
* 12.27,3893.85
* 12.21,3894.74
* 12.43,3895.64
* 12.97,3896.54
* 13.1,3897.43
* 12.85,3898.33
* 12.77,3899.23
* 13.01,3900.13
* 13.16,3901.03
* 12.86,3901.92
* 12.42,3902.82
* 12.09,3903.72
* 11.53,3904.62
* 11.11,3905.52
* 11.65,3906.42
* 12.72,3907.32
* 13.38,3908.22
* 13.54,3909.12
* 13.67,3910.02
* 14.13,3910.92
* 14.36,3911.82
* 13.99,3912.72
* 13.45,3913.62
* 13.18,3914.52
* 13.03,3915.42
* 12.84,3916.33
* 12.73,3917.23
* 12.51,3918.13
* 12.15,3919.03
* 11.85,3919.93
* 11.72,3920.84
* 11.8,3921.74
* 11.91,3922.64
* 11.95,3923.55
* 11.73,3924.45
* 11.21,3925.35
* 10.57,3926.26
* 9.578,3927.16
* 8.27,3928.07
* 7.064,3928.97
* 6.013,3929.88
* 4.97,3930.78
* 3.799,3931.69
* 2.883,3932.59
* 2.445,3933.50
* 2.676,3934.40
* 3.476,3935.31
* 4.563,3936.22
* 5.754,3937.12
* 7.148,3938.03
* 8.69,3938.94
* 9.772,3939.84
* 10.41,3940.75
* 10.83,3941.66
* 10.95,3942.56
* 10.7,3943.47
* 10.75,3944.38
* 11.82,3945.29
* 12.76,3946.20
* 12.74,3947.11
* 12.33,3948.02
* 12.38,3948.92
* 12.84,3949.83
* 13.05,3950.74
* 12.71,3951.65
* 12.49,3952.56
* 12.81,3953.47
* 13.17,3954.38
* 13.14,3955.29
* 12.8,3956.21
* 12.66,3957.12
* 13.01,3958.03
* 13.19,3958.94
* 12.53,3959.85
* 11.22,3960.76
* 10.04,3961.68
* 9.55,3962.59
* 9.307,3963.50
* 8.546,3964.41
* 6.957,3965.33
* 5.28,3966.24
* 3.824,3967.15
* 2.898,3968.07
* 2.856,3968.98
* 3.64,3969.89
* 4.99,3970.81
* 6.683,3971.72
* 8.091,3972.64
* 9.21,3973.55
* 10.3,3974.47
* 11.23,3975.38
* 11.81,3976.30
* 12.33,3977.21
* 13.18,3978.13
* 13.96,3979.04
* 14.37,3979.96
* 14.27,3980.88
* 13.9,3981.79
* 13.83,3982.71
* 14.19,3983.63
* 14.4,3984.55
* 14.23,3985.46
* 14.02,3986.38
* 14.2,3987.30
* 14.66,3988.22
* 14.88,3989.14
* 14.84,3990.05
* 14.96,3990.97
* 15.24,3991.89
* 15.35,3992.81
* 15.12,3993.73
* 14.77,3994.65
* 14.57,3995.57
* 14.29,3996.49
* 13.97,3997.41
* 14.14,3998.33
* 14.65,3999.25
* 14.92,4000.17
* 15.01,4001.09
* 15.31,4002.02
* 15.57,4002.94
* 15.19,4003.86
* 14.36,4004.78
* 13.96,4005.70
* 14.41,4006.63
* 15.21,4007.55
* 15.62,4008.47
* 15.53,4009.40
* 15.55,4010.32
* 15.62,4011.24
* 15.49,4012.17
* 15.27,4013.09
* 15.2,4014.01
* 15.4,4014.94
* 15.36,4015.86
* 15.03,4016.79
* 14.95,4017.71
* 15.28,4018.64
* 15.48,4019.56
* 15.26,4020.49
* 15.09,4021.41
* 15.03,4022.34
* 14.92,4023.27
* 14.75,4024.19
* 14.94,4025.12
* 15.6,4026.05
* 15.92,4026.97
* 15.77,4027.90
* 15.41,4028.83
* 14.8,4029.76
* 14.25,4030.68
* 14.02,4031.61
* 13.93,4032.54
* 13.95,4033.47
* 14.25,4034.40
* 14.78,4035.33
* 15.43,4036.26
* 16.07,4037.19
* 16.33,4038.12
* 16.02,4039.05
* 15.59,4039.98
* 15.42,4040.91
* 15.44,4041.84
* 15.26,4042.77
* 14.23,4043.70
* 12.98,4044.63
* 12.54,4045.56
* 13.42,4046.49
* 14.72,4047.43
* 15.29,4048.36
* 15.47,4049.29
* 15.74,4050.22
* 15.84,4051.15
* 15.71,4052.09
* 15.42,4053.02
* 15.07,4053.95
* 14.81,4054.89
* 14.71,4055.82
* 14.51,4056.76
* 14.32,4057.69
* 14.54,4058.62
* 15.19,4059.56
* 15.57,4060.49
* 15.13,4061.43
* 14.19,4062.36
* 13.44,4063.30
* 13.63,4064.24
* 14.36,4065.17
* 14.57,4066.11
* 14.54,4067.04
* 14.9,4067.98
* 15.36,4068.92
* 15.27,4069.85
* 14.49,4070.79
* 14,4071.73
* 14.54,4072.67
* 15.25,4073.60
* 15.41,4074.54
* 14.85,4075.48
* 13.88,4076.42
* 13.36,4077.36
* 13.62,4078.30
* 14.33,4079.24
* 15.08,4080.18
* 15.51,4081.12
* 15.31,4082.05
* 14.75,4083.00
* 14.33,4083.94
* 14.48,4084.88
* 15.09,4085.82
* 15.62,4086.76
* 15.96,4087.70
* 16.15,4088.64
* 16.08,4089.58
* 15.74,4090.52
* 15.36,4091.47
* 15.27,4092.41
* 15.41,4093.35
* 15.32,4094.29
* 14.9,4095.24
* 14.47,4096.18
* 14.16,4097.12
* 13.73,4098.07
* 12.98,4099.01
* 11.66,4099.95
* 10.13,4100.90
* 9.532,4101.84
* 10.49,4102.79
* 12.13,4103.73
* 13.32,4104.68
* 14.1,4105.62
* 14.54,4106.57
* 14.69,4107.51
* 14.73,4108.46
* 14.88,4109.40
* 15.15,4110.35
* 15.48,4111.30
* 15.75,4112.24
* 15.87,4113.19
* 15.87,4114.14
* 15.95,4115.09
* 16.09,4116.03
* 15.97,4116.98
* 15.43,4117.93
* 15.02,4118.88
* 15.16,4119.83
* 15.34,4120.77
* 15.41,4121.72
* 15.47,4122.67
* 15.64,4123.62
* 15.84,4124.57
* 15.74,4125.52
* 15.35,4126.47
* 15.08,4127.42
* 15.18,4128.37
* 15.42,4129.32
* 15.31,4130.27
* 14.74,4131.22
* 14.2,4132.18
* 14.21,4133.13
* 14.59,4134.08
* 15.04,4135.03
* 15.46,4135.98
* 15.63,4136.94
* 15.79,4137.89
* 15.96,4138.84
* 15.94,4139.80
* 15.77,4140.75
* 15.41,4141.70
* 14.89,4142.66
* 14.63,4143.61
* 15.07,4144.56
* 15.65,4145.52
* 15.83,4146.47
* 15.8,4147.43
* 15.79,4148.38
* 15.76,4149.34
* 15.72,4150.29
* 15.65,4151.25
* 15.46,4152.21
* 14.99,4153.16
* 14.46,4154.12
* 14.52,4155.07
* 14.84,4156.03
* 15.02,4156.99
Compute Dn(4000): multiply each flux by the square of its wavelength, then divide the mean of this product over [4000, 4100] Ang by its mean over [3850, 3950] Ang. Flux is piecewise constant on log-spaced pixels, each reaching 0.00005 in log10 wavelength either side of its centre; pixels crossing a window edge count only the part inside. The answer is 1.4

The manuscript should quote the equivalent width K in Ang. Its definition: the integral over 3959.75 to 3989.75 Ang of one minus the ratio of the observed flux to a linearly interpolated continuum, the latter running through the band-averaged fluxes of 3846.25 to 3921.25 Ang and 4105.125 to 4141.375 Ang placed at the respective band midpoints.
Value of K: 7.17 Ang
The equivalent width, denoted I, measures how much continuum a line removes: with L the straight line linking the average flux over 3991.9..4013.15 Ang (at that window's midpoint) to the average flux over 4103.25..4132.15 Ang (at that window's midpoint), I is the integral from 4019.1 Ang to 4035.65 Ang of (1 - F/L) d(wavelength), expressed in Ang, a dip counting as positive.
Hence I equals 0.1 Ang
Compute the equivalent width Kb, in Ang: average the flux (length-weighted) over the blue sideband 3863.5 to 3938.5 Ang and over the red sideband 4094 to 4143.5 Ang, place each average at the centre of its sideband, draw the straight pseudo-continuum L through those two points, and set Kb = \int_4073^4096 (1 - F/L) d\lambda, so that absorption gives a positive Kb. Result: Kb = -1.4 Ang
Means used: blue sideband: 11.4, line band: 15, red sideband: 14.7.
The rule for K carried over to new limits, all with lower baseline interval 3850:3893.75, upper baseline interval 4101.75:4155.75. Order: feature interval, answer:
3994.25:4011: -1.15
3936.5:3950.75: 2.86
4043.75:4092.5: -0.97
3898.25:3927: 1.14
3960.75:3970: 4.71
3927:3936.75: 6.11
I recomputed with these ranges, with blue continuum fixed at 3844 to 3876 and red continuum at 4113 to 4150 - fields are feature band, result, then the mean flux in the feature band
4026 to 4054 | -0.5 Ang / 15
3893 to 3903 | 0.7 Ang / 12.7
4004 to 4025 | -0.8 Ang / 15.1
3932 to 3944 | 6.1 Ang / 6.94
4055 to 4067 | 0.3 Ang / 14.5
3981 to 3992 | -0.1 Ang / 14.4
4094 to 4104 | 1.7 Ang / 12.6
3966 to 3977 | 5.7 Ang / 6.89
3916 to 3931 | 3.5 Ang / 10.6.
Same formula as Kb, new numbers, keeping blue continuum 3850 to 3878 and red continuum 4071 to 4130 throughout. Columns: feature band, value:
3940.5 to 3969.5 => 6.7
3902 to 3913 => 0.5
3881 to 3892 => 1.9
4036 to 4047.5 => -0.4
